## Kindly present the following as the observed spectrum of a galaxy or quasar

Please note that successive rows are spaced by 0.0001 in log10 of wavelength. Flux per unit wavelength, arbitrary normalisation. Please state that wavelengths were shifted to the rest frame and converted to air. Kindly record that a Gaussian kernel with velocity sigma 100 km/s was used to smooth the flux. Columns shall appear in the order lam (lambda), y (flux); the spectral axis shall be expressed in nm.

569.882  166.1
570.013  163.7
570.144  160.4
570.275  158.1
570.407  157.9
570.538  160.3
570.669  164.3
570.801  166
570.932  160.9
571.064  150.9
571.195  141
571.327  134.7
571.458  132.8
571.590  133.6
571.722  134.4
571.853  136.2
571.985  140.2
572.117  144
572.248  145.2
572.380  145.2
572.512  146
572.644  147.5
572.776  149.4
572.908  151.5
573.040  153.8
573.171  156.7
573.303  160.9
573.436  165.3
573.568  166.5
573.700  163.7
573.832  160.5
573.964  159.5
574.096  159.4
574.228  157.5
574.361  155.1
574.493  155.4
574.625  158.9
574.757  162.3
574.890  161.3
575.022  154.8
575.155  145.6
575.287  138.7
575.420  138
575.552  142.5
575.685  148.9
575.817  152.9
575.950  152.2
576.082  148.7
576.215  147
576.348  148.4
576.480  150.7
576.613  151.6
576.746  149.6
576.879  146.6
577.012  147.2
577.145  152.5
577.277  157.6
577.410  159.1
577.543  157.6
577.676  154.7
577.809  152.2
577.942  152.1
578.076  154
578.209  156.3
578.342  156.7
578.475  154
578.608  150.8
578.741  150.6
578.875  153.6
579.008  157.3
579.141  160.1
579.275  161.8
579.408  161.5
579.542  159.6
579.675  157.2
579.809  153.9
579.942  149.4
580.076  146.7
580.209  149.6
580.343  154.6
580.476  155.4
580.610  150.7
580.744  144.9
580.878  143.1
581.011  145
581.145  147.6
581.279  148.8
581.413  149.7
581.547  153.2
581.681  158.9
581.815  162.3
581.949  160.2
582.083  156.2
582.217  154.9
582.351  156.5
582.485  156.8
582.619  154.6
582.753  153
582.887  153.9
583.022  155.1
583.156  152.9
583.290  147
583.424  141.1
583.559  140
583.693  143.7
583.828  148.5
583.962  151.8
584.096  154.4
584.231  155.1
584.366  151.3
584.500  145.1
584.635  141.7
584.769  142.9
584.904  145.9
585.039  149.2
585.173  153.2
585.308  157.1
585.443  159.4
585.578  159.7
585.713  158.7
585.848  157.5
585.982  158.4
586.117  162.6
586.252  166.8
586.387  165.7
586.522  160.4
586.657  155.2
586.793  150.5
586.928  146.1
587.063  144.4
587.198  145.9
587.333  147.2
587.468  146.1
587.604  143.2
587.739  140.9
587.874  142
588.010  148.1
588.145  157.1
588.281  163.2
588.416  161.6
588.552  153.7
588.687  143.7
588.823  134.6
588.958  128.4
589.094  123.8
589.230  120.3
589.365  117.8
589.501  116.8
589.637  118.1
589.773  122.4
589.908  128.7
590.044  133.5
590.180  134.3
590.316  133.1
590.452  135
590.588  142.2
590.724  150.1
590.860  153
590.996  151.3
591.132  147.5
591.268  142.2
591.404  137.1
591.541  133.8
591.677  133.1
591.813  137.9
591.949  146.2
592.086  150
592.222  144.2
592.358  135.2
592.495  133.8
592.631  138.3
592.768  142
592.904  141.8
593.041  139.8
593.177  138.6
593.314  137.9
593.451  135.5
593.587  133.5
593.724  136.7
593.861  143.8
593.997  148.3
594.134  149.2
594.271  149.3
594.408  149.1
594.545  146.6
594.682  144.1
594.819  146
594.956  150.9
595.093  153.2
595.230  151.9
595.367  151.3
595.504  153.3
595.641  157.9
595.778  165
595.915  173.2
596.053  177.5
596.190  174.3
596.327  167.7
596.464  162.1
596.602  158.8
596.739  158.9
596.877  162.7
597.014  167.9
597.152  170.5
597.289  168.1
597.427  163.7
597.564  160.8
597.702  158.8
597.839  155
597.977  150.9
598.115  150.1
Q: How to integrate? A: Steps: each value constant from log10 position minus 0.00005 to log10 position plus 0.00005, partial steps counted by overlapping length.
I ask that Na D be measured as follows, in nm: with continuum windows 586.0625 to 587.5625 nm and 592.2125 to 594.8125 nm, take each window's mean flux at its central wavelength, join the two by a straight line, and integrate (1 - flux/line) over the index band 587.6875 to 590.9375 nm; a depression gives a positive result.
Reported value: 0.248 nm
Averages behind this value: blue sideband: 153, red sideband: 141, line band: 138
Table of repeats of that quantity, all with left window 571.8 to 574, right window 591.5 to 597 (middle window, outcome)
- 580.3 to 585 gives 0.007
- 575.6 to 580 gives -0.052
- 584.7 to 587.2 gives -0.075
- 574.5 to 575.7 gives 0.013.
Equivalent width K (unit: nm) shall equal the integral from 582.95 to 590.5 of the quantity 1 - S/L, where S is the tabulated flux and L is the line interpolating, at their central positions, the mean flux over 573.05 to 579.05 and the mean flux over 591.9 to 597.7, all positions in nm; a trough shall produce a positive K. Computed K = 0.35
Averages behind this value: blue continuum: 154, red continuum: 152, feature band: 146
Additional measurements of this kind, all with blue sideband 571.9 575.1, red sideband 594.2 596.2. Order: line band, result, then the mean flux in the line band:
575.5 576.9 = 0.05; 149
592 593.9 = 0.20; 139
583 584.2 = 0.05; 148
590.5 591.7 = 0.09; 144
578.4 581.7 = 0.05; 153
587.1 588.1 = 0.07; 145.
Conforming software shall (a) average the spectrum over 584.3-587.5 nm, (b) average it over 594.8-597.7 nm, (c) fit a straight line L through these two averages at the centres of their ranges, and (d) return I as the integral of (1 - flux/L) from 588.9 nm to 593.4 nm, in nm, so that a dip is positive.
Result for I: 0.616 nm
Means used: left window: 153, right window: 162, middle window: 136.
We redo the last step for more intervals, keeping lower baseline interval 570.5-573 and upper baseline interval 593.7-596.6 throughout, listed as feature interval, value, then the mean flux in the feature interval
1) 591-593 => 0.17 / 141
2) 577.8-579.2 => -0.05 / 154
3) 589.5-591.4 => 0.20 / 137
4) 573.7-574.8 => -0.09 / 159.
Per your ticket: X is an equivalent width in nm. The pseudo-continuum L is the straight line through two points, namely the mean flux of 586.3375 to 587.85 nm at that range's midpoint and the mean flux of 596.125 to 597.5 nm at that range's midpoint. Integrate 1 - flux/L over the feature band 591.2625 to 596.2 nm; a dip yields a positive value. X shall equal 0.43 nm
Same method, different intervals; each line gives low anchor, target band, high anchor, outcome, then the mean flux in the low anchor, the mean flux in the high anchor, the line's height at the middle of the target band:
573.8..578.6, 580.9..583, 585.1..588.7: -0.01 nm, 153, 154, 153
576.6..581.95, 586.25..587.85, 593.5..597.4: 0.05 nm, 153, 156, 155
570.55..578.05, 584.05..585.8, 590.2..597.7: -0.02 nm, 151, 150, 150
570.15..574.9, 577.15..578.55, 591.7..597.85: -0.03 nm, 153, 152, 152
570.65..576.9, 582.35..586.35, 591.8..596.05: -0.11 nm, 151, 147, 149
